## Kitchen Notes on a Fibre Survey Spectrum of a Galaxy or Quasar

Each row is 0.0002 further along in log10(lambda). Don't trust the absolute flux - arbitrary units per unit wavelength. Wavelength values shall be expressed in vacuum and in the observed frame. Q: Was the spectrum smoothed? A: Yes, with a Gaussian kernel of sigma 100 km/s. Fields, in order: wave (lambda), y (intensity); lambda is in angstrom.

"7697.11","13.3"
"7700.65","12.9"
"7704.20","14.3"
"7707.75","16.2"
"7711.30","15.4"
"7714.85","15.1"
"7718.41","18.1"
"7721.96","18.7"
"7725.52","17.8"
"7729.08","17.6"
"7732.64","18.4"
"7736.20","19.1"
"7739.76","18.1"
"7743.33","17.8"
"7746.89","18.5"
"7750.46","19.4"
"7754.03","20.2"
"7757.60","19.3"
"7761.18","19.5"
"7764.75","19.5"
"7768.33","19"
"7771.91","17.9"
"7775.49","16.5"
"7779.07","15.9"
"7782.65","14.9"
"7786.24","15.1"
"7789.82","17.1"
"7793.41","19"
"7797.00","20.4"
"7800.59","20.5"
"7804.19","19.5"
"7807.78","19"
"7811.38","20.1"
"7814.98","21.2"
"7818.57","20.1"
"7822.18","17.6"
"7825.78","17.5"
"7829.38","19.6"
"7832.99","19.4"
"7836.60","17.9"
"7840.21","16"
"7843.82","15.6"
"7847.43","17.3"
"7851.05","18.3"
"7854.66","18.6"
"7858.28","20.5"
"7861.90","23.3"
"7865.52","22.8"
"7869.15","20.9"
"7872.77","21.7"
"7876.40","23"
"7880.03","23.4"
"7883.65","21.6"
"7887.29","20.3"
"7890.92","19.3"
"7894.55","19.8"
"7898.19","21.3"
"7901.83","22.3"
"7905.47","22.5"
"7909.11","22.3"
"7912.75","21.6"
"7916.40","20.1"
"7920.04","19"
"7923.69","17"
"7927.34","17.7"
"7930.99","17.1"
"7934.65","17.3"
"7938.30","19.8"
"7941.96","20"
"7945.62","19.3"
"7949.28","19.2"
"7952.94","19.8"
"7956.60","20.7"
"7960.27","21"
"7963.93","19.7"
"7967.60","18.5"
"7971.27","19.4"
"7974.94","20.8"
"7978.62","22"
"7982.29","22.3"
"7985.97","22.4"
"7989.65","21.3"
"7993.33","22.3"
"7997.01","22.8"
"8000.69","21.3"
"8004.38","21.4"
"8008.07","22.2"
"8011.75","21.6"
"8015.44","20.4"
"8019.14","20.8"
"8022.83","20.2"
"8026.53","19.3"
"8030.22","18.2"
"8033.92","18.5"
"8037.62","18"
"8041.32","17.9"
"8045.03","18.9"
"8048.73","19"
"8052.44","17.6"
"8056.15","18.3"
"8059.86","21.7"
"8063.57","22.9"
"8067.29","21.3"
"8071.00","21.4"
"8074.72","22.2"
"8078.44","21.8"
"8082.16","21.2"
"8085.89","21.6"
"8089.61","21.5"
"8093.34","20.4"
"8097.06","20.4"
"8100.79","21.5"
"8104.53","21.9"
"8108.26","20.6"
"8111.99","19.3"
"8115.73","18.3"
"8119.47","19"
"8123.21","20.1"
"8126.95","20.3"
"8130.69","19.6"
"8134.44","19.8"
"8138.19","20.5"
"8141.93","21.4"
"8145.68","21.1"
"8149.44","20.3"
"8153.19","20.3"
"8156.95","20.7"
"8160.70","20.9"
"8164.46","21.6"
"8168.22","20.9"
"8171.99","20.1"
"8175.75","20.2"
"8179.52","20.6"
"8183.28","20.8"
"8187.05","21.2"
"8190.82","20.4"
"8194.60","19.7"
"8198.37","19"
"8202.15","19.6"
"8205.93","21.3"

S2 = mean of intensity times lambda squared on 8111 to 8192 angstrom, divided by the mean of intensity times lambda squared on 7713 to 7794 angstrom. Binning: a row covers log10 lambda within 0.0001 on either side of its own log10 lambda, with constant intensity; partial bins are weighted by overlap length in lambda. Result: 1.26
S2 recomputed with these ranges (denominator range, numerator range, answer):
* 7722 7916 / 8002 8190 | 1.13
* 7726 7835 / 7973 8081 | 1.18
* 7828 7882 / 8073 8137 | 1.10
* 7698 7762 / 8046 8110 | 1.30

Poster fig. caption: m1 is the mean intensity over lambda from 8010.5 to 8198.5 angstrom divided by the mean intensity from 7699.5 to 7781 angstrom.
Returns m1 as 1.2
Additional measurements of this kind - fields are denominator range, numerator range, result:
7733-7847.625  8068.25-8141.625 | 1.12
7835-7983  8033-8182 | 1.02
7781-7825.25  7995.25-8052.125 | 1.07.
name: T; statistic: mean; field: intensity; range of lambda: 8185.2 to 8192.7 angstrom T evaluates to 20.8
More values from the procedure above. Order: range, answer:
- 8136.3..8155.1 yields 20.7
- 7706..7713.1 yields 15.8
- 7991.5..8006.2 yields 22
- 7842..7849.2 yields 16.5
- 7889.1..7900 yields 20.1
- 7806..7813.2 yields 19.5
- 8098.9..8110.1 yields 21.3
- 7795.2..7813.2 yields 19.9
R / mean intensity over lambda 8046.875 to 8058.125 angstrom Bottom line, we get 18.3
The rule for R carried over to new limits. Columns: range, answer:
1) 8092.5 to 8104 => 20.9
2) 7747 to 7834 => 18.7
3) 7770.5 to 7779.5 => 16.9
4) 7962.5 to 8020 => 21.2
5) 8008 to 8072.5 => 19.8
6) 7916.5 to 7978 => 19.2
